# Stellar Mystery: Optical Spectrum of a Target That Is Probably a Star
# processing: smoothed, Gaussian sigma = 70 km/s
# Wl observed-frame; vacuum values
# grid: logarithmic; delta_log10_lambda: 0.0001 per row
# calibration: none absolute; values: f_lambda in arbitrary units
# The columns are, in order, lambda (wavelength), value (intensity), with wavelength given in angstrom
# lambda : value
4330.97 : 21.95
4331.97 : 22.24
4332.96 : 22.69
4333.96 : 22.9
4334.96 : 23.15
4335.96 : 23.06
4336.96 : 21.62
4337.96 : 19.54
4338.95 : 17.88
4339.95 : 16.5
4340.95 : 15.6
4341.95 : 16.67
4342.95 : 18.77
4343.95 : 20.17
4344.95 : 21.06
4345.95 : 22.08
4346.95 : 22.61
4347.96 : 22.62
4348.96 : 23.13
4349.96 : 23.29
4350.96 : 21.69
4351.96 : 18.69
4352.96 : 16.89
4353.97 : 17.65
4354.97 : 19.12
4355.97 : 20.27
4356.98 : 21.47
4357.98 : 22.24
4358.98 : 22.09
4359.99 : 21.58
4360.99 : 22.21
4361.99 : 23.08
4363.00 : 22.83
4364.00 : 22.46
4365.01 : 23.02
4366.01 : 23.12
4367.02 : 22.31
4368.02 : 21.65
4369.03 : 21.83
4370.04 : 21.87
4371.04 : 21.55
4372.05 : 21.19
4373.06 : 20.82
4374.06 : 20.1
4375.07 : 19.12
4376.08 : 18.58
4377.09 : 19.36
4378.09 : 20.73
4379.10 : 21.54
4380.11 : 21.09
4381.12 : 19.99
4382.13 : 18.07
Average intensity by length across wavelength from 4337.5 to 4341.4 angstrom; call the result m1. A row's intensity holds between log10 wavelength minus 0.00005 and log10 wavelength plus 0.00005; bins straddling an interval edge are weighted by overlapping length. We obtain 17.4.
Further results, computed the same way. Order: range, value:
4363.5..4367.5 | 22.7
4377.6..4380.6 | 21.1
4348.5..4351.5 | 22.7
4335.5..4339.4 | 20.6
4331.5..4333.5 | 22.5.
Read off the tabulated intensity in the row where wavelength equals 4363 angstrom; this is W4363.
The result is 22.83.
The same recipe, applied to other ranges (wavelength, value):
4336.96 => 21.62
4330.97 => 21.95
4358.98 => 22.09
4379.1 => 21.54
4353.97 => 17.65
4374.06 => 20.1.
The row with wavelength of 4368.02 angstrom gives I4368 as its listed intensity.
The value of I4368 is 21.65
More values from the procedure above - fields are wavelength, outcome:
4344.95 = 21.06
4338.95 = 17.88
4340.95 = 15.6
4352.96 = 16.89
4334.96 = 23.15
